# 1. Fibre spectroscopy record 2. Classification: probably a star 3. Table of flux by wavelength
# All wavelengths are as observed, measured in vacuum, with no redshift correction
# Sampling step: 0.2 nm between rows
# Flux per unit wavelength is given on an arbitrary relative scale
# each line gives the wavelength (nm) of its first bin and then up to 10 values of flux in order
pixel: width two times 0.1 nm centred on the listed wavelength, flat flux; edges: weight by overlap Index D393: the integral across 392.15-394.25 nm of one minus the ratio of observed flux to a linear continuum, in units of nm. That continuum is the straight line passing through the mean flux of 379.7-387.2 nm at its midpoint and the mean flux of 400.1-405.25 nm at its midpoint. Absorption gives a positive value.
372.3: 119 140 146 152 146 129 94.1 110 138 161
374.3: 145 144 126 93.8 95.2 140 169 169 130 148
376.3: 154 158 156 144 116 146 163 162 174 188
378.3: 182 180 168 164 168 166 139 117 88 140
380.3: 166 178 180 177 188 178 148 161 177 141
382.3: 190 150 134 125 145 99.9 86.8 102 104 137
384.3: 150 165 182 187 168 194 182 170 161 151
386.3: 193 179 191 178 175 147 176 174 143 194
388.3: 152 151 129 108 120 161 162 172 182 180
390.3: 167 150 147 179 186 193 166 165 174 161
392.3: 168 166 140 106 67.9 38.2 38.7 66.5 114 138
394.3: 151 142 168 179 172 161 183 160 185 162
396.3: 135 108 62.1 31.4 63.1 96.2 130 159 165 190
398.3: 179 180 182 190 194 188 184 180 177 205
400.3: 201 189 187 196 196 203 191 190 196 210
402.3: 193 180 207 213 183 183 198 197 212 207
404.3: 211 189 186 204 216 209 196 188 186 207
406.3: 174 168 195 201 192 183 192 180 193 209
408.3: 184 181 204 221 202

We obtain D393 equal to 0.84 nm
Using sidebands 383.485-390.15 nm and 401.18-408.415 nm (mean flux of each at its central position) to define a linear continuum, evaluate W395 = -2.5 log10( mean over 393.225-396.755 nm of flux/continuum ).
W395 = 0.31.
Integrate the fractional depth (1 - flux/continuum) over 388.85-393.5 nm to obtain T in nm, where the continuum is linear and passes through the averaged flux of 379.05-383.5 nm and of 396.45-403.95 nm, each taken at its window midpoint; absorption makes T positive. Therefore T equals 0.40 nm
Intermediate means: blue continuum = 151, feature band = 148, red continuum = 174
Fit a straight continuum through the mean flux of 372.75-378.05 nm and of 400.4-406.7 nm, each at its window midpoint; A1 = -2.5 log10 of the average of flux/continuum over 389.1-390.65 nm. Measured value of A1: 0.03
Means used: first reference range 141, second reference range 196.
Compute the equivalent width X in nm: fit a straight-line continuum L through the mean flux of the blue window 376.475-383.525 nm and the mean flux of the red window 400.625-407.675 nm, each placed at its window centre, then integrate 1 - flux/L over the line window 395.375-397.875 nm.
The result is 0.793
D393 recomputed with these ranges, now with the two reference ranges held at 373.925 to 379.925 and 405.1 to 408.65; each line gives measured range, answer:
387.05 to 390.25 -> 0.15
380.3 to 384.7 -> 0.20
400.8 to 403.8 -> -0.18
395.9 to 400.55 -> 0.64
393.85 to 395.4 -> 0.18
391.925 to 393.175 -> 0.24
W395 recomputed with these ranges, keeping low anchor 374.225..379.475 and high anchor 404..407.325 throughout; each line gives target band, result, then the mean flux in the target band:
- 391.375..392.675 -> 0.06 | 166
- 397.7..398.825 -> 0.04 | 178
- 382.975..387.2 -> 0.05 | 157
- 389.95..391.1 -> 0.03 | 167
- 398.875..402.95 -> -0.03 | 194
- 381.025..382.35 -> -0.06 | 168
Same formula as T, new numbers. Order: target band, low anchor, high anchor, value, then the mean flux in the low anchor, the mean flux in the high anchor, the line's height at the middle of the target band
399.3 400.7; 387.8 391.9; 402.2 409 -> -0.05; 161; 195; 183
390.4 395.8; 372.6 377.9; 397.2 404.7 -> 0.91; 140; 187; 173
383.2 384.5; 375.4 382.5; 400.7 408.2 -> 0.38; 159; 195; 166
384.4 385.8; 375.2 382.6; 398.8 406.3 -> -0.08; 158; 195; 168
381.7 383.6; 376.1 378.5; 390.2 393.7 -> 0.15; 159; 140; 152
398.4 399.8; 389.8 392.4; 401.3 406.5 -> 0.01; 171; 197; 187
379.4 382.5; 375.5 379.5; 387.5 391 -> 0.03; 160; 158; 159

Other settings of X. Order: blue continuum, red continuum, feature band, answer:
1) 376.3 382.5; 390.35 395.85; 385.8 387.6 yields -0.25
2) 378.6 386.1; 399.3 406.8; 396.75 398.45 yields 0.53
